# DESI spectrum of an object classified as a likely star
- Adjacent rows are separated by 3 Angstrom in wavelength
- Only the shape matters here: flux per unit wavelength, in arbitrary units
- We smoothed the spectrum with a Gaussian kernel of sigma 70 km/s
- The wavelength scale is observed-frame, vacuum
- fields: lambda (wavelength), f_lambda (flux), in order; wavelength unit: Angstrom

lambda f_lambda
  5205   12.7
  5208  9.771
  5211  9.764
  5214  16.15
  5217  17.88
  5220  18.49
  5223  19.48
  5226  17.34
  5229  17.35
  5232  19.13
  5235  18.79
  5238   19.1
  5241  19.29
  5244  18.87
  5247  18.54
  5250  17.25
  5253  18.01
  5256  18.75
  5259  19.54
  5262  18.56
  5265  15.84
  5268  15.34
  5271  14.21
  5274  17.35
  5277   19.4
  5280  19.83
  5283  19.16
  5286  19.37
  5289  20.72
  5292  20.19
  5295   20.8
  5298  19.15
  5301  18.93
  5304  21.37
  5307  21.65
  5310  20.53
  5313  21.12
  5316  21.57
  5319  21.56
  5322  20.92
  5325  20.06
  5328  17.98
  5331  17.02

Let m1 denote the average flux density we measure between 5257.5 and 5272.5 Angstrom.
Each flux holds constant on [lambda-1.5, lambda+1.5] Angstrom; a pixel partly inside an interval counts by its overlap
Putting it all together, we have 16.7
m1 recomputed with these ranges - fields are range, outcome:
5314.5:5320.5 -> 21.6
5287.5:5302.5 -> 20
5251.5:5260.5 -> 18.8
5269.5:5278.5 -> 17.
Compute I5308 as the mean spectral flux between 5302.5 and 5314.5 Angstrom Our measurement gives 21.2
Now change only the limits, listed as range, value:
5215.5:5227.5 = 18.3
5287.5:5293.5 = 20.5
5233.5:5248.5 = 18.9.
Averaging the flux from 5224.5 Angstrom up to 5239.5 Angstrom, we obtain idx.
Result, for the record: 18.3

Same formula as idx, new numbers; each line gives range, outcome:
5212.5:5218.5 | 17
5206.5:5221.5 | 14.4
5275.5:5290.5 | 19.7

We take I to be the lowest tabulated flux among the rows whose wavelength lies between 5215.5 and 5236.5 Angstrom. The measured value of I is 17.34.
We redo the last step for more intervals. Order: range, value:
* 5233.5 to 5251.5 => 17.25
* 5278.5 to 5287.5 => 19.16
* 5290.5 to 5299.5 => 19.15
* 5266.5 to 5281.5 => 14.21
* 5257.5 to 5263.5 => 18.56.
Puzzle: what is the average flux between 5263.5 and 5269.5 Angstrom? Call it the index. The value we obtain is 15.6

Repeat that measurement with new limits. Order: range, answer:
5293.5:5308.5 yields 20.4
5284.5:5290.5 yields 20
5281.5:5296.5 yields 20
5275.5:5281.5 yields 19.6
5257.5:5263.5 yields 19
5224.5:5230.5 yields 17.3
